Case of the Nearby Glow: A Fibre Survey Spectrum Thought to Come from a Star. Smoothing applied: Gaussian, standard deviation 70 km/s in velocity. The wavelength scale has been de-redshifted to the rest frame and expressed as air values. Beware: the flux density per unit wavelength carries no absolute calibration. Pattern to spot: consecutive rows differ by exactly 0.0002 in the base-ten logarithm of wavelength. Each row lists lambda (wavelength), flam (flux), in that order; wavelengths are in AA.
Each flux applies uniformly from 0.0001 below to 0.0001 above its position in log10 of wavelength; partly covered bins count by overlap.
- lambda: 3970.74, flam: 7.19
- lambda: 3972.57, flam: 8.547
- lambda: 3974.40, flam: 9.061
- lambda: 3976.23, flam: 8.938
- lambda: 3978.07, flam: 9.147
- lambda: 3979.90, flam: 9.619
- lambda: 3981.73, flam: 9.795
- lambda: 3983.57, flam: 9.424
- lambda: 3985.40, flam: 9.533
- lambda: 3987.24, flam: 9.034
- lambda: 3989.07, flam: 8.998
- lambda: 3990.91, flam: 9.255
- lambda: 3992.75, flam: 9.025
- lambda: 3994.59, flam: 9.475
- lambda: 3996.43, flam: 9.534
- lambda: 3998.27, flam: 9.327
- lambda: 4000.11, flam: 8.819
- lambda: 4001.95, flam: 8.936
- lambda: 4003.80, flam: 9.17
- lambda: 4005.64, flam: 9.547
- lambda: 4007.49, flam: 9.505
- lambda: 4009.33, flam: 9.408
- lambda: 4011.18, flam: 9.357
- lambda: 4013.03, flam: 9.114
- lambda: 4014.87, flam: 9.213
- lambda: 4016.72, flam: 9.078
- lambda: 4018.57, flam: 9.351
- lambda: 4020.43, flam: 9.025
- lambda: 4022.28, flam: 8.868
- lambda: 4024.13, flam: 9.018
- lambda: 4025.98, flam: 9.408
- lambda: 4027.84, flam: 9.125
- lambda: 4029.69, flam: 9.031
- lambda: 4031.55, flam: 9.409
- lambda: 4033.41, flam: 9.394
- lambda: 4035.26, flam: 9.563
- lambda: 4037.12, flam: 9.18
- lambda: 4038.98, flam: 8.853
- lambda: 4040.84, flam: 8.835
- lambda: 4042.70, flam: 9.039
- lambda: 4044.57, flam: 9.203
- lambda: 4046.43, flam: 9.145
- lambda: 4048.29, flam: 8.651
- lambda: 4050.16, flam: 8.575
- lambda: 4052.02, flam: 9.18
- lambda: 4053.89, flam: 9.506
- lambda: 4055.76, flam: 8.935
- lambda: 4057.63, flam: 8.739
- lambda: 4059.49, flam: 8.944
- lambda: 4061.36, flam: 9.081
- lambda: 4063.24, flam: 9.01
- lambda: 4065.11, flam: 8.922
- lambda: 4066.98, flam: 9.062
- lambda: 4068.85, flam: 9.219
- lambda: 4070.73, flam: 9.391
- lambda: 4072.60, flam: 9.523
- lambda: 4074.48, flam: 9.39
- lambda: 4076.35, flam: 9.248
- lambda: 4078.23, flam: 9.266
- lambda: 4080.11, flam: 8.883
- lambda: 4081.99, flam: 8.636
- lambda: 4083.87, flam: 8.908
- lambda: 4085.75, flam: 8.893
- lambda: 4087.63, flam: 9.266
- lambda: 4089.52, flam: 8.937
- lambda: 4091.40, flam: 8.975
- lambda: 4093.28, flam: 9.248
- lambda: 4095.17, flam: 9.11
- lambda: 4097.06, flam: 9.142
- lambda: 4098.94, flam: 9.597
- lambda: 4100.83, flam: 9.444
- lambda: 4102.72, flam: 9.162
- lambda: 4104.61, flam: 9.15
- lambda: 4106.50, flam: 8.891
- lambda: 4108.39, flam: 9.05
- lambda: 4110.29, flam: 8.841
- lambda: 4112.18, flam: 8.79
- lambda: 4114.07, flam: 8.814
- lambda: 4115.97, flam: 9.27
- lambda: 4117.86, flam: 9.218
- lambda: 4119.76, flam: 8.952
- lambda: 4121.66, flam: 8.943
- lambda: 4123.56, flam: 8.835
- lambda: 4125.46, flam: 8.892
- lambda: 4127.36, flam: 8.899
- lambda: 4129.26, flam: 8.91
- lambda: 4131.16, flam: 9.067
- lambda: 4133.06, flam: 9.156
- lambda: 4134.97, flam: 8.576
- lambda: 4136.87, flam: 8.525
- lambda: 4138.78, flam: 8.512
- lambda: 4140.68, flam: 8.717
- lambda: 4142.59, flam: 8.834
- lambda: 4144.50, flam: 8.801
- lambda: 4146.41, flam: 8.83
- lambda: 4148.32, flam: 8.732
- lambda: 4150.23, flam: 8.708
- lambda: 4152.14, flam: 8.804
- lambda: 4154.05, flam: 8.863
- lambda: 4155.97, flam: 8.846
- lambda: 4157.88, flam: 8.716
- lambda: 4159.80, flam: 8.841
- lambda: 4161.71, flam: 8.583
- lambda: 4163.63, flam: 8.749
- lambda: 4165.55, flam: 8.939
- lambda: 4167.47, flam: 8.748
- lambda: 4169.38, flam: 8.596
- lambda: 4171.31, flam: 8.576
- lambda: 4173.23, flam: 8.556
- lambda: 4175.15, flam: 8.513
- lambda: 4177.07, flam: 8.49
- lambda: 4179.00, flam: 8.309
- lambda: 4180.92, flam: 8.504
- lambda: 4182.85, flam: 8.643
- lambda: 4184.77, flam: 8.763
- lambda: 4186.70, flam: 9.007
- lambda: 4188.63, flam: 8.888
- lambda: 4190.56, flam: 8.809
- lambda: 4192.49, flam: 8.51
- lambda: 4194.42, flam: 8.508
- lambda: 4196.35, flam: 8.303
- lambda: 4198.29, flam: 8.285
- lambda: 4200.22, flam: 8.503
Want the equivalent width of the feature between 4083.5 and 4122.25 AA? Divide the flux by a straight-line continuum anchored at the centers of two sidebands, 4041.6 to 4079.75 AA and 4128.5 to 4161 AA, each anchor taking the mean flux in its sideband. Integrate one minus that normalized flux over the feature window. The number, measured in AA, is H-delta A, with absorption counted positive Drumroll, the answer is -0.6 AA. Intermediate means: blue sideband 9.1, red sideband 8.79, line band 9.08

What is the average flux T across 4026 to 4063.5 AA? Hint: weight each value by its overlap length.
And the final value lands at 9.08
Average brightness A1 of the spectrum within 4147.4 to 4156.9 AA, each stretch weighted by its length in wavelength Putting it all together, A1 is 8.79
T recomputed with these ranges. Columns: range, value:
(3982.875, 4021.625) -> 9.24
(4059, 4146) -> 9.02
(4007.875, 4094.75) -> 9.11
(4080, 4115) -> 9.04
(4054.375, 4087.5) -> 9.07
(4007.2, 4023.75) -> 9.2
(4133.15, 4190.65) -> 8.7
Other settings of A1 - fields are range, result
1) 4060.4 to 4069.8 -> 9.05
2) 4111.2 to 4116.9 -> 8.96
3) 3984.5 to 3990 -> 9.19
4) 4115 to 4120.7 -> 9.14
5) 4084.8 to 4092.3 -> 9.02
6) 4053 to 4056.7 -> 9.21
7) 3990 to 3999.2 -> 9.32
